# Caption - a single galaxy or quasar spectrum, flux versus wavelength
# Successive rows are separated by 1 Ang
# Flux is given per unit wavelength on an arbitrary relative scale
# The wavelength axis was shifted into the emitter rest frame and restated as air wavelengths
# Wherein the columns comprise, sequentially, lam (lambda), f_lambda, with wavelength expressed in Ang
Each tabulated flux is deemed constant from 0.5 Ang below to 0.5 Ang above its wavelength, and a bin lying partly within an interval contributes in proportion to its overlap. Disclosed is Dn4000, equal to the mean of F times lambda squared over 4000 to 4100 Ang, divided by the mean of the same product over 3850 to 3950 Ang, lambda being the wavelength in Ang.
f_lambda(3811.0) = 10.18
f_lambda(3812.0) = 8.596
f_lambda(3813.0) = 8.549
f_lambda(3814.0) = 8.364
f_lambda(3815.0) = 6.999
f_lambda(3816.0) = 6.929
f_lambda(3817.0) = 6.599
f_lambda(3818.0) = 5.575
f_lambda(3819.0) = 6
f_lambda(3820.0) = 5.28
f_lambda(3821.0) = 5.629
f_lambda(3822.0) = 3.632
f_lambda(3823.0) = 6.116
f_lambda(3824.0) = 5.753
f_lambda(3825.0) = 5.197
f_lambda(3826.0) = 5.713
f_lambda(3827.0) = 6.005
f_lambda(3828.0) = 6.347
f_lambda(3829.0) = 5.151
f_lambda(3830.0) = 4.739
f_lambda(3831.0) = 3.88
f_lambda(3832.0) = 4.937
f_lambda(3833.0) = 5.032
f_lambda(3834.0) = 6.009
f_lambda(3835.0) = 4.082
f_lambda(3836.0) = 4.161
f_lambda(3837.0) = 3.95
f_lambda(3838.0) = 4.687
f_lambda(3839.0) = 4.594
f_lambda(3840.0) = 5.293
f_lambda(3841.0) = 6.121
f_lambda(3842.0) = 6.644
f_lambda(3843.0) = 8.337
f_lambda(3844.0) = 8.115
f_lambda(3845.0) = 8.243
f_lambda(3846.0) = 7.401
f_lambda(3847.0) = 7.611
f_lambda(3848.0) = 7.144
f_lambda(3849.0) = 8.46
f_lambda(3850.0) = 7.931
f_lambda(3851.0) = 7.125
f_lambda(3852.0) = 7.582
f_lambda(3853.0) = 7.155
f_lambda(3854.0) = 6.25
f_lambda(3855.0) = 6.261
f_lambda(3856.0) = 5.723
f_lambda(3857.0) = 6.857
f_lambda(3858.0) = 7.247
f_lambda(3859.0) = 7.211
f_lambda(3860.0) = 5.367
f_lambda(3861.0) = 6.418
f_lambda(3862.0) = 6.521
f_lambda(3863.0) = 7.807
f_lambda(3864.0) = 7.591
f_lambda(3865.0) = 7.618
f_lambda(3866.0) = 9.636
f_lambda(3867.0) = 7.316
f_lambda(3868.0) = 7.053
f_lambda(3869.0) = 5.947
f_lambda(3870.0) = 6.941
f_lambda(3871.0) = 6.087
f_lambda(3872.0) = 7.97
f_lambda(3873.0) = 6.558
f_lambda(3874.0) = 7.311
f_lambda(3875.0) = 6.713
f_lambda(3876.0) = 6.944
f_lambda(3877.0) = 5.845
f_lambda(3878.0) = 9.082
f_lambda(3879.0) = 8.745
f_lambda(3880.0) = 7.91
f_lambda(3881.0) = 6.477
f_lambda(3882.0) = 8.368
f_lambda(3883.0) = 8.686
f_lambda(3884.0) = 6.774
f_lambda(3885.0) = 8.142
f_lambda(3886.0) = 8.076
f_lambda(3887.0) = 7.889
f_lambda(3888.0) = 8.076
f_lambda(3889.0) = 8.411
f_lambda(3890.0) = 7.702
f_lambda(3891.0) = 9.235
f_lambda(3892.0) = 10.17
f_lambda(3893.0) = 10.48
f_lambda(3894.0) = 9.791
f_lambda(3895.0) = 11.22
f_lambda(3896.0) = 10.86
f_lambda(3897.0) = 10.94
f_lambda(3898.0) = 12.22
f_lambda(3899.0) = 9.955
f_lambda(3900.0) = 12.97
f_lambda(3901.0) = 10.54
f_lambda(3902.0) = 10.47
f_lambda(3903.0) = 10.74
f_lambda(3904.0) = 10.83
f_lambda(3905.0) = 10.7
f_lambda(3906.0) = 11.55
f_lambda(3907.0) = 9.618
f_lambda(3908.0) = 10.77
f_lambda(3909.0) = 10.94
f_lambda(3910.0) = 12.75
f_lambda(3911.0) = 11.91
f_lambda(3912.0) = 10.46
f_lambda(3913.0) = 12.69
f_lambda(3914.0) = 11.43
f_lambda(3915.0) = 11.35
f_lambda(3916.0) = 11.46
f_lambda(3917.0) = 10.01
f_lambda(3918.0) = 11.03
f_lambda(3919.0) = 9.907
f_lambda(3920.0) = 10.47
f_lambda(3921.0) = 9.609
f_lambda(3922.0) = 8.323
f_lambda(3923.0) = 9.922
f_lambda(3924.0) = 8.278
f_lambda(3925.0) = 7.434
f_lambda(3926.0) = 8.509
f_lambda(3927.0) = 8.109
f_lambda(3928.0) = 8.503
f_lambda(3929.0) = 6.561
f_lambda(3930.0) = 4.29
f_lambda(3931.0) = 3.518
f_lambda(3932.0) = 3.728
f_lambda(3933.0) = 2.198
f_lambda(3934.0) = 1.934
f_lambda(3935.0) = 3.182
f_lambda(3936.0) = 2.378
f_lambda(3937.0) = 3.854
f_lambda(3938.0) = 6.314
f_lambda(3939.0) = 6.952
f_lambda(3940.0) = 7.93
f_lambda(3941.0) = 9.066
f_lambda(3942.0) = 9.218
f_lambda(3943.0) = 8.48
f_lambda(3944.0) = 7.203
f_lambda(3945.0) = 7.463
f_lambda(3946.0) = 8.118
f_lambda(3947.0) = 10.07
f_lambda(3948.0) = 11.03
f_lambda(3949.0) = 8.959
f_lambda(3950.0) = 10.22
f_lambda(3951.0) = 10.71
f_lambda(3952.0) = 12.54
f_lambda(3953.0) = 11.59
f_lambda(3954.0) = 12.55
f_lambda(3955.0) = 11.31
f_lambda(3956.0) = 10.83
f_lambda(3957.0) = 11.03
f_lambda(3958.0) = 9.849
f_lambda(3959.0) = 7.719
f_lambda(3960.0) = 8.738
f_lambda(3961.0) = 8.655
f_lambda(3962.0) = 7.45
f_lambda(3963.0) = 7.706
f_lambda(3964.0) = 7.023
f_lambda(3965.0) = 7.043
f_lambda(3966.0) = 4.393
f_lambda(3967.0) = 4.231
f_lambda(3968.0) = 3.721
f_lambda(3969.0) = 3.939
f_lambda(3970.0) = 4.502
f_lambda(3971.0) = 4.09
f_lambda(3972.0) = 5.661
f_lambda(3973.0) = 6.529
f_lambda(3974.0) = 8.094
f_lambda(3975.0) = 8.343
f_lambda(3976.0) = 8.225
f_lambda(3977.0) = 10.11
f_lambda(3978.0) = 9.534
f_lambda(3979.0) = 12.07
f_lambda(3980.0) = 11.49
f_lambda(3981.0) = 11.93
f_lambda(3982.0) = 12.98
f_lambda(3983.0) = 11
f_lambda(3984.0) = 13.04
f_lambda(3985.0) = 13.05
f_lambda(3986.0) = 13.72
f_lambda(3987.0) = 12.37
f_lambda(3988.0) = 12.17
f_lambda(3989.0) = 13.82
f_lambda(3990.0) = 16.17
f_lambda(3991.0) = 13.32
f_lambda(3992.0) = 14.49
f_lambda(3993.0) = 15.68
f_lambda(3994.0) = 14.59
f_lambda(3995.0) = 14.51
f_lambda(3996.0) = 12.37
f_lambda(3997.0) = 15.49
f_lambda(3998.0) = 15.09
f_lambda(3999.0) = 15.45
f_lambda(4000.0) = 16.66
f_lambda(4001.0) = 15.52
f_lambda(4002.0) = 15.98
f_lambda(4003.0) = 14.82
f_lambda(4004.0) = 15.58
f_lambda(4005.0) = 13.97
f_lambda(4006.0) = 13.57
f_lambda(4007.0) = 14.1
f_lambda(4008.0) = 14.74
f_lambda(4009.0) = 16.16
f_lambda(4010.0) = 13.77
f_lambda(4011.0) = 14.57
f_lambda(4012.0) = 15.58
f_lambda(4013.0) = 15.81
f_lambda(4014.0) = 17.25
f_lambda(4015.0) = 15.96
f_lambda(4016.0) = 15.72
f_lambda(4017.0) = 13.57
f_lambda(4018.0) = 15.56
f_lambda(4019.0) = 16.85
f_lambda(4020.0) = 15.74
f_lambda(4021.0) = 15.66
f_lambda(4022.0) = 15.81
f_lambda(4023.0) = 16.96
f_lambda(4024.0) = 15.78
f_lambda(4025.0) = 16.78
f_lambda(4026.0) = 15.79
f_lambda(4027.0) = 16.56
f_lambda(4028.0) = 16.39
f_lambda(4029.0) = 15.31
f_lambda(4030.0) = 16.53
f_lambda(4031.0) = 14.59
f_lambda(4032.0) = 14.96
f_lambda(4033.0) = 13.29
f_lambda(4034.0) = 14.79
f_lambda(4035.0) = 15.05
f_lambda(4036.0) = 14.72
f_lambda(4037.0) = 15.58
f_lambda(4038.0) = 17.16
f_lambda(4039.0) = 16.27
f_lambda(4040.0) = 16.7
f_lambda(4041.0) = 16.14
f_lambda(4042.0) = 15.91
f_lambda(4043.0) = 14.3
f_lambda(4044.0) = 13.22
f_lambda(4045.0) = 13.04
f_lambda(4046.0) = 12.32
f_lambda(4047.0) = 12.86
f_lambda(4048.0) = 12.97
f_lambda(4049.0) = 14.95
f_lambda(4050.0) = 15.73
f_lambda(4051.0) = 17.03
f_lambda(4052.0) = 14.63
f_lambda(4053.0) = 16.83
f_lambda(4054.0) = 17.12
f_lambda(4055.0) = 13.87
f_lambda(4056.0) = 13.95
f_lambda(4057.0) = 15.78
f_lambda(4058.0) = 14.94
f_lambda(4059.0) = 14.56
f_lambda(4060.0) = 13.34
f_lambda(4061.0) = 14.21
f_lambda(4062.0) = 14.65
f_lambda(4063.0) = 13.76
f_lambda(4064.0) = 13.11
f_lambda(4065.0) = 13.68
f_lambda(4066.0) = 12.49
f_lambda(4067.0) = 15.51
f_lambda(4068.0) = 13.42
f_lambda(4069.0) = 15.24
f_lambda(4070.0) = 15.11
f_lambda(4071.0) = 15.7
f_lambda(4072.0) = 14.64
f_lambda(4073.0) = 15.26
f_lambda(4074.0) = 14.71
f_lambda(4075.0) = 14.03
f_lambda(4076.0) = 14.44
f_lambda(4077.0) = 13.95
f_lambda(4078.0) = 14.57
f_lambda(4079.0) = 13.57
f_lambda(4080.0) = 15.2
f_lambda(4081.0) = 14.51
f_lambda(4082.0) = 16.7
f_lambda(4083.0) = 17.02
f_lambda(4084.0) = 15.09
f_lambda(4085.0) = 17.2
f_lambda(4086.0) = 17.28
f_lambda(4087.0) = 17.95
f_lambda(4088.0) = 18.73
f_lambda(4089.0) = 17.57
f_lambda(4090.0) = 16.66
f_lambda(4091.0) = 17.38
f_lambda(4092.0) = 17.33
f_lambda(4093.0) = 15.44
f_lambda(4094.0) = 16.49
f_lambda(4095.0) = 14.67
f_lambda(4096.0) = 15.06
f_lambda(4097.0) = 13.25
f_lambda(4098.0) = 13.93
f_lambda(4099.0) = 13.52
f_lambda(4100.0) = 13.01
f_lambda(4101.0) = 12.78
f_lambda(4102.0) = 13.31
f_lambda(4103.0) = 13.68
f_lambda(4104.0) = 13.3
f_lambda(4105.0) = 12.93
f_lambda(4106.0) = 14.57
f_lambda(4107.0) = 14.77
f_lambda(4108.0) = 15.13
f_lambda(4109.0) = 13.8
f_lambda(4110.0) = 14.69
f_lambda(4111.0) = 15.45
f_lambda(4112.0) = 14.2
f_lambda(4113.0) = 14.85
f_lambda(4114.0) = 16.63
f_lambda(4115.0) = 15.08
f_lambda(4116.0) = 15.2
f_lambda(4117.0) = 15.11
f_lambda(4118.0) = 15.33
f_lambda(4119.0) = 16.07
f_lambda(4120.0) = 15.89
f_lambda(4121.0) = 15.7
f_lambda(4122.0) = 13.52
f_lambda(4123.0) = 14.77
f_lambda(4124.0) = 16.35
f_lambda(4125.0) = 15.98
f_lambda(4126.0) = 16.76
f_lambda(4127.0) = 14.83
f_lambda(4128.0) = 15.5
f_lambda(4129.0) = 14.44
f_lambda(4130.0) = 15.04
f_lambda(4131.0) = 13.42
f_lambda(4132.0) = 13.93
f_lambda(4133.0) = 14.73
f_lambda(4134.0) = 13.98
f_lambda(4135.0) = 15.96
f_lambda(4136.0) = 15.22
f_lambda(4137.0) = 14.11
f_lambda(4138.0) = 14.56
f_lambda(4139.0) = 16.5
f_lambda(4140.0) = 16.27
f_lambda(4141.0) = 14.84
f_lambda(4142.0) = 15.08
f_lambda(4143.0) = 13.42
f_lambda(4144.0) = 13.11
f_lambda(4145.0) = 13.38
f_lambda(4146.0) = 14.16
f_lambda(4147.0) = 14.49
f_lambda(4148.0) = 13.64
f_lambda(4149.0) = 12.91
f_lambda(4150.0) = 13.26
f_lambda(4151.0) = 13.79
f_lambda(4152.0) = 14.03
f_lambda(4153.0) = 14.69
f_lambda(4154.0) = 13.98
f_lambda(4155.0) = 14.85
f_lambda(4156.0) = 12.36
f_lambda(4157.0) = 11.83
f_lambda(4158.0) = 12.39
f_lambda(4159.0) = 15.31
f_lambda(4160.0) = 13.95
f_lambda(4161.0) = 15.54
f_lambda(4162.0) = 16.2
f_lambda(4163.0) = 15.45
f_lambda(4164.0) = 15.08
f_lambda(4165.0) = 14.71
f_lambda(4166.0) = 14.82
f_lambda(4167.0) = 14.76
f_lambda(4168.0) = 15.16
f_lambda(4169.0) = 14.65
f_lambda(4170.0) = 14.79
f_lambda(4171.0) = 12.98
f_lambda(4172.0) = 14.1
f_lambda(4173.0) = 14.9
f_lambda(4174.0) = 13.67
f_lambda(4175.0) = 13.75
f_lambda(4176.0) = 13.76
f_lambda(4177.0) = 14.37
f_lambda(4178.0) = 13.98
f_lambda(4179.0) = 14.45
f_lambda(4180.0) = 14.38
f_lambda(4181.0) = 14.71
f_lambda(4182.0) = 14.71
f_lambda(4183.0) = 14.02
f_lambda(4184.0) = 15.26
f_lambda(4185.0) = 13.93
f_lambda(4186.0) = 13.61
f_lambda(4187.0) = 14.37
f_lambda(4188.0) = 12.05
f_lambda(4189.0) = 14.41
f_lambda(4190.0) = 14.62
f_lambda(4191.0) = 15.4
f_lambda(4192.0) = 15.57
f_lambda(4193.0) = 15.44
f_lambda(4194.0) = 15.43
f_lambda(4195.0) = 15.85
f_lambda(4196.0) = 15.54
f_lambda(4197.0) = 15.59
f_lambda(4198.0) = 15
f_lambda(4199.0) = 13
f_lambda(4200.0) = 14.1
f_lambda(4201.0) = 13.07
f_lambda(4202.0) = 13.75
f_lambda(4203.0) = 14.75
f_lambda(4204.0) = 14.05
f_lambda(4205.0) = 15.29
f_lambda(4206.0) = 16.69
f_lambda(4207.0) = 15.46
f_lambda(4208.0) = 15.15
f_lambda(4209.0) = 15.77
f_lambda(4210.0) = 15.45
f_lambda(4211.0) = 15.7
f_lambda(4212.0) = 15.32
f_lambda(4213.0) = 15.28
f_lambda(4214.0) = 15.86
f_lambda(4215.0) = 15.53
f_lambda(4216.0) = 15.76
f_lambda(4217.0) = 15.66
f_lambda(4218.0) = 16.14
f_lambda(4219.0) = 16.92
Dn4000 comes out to 2.0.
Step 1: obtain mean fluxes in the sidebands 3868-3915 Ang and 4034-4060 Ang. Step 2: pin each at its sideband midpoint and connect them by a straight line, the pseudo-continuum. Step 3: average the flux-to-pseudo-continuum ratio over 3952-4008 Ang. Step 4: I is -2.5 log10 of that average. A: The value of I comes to 0.142 mag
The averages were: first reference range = 9.3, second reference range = 15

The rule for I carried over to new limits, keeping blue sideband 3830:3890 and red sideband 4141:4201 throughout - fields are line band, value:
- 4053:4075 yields -0.233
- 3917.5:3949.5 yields 0.185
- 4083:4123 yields -0.199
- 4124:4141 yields -0.131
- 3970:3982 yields 0.111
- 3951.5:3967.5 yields 0.037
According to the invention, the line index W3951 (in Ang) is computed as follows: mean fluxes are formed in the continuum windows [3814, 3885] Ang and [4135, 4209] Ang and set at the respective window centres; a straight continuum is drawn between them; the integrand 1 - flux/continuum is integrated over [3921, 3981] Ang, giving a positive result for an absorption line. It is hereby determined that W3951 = 9.0 Ang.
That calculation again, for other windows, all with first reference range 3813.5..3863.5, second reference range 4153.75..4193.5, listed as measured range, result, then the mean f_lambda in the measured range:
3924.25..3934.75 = 3.6 Ang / 5.49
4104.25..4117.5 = -2.0 Ang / 14.8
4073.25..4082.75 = -2.1 Ang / 14.7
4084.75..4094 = -3.7 Ang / 17.2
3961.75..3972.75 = 4.6 Ang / 5.41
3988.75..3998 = -4.2 Ang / 14.5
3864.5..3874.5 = -0.4 Ang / 7.24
